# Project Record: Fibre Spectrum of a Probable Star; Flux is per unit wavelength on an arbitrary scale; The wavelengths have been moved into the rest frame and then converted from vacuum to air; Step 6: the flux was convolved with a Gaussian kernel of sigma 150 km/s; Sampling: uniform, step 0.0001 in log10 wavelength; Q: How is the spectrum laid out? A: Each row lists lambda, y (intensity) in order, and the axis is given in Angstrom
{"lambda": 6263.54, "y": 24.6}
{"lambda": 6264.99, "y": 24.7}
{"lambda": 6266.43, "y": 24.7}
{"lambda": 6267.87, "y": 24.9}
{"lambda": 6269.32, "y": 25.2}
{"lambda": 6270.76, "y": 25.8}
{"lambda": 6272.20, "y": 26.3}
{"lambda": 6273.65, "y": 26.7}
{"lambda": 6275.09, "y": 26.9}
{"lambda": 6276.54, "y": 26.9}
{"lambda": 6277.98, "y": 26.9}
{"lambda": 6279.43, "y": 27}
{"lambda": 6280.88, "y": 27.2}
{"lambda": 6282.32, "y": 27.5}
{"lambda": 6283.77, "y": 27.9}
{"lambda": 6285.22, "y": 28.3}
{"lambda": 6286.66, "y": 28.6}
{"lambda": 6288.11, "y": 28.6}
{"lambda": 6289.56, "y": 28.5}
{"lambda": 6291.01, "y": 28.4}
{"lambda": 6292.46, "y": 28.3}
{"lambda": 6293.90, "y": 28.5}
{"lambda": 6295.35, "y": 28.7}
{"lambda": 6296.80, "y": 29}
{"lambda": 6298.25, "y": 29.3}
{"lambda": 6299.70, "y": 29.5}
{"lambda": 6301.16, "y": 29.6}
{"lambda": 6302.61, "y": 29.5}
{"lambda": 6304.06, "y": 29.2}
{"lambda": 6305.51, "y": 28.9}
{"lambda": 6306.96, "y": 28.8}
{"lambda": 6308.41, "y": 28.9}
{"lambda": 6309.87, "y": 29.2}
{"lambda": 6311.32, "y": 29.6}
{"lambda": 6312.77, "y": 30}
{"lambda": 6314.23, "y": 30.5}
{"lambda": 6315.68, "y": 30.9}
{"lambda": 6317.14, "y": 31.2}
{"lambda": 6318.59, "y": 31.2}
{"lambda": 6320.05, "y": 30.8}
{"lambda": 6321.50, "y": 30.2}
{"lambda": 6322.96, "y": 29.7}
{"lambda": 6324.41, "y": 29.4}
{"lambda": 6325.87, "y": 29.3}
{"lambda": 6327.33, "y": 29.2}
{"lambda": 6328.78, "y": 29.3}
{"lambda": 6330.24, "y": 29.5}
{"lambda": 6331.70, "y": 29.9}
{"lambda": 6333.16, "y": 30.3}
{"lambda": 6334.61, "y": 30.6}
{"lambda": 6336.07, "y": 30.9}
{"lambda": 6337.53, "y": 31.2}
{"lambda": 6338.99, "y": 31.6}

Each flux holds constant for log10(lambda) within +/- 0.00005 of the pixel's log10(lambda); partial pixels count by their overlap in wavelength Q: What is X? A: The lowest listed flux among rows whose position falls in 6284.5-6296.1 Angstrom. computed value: 28.3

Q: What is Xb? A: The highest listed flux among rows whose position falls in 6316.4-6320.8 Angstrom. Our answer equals 31.2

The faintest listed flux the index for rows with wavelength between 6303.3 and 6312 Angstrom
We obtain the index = 28.8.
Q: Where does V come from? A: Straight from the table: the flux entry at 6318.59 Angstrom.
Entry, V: 31.2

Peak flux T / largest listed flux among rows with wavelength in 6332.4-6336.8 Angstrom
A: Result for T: 30.9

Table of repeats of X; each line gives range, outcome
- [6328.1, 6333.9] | 29.3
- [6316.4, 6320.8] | 30.8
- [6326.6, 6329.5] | 29.2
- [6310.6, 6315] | 29.6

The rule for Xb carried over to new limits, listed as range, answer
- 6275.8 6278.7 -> 26.9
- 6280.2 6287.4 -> 28.6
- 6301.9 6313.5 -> 30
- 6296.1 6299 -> 29.3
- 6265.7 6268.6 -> 24.9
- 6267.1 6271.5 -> 25.8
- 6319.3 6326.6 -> 30.8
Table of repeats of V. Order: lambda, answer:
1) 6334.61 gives 30.6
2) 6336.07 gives 30.9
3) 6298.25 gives 29.3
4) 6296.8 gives 29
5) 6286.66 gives 28.6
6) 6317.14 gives 31.2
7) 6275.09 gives 26.9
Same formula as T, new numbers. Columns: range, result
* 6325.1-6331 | 29.5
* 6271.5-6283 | 27.5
